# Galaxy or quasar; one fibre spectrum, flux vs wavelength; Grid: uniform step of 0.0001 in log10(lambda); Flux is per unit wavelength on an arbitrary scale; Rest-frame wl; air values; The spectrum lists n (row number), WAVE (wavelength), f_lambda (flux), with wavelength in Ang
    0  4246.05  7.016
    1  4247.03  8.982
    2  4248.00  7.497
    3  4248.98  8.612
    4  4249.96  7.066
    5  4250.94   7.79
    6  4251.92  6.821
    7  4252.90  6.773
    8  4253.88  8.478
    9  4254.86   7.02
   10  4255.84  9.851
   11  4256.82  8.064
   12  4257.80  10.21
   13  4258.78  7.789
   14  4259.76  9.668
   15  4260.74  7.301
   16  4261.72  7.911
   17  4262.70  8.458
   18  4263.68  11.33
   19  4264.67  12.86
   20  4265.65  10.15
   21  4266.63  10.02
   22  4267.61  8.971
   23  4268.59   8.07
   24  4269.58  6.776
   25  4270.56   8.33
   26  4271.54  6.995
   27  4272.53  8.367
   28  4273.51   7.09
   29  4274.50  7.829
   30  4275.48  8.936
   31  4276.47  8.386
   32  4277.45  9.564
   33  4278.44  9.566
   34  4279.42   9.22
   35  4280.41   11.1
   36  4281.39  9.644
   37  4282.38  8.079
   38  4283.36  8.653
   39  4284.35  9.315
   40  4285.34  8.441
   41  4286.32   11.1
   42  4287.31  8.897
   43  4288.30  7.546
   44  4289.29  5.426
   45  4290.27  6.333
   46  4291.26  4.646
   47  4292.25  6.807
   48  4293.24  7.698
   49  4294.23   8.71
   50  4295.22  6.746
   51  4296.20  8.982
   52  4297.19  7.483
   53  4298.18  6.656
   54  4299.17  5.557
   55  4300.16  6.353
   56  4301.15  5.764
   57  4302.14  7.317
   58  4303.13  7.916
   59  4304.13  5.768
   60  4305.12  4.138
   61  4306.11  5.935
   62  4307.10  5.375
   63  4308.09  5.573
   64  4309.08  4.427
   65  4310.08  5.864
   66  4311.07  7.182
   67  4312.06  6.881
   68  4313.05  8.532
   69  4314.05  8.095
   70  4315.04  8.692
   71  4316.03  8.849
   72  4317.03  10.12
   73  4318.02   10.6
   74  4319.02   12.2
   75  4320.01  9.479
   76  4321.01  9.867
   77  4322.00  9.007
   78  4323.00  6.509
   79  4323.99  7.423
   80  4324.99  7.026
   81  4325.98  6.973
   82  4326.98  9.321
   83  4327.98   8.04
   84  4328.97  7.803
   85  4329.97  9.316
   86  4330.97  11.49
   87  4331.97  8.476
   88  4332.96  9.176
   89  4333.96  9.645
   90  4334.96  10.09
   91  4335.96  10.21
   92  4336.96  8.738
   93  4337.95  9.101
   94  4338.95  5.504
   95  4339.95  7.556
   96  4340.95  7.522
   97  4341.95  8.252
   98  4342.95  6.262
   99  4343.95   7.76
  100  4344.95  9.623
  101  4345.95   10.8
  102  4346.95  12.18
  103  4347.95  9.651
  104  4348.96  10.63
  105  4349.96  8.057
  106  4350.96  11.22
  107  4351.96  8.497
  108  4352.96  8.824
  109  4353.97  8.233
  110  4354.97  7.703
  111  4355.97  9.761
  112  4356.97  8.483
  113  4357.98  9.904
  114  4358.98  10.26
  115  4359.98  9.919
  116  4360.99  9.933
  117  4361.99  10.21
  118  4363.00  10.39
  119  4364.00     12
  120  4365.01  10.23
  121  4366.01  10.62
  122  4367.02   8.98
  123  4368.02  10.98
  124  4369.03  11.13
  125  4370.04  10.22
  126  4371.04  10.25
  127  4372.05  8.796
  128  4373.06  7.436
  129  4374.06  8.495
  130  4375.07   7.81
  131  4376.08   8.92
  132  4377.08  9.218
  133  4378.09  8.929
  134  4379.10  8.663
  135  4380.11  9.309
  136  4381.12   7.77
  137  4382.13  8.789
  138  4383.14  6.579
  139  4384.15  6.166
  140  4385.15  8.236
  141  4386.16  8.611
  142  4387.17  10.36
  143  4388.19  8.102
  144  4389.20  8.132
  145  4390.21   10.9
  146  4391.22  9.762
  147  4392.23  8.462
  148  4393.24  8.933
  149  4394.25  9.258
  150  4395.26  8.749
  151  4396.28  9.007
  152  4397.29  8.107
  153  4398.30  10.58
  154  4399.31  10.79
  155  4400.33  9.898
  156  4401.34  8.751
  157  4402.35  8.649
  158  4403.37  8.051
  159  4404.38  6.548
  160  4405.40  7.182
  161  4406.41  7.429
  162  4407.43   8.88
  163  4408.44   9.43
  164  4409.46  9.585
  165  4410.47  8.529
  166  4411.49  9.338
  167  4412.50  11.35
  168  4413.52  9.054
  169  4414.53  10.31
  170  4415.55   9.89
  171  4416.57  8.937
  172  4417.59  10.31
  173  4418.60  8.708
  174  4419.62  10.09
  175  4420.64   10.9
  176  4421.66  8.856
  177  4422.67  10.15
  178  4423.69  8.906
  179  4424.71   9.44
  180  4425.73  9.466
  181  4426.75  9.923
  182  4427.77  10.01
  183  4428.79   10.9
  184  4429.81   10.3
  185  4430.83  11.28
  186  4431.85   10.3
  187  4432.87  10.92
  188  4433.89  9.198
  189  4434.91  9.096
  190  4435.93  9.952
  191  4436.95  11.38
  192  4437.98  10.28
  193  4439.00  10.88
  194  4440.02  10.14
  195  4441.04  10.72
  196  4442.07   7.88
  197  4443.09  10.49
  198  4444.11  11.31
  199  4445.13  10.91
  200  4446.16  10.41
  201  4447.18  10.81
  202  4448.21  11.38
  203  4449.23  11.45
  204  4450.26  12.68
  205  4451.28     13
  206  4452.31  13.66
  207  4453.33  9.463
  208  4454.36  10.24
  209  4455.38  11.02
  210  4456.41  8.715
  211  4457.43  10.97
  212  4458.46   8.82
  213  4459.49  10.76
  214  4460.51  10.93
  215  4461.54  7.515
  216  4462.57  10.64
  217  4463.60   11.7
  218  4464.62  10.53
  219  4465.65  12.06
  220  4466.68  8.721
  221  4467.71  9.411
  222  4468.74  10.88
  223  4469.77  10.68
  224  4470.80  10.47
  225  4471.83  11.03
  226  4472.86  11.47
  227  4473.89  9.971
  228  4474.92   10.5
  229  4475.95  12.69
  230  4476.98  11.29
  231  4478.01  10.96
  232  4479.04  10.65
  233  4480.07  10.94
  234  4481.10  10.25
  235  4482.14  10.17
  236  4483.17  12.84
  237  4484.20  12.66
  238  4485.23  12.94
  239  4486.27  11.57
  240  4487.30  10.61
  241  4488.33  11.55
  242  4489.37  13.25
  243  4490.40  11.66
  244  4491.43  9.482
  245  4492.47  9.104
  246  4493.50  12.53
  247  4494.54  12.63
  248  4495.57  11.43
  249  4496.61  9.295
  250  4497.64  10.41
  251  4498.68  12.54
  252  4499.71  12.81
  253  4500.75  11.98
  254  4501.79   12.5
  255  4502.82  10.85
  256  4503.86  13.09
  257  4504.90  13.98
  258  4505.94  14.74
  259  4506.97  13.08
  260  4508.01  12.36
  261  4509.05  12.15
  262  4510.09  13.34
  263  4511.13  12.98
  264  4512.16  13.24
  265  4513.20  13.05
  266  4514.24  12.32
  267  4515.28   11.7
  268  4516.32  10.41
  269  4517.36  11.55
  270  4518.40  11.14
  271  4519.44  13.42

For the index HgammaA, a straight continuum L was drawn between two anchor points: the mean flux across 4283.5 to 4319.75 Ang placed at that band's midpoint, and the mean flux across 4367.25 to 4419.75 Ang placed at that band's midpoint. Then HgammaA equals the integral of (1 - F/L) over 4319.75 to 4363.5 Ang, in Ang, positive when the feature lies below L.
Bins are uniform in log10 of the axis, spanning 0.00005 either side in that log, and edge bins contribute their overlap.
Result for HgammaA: -4.7 Ang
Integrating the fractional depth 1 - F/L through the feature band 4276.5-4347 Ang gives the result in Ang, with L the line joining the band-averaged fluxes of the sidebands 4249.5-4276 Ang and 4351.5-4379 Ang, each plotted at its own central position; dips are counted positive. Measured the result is 6.9 Ang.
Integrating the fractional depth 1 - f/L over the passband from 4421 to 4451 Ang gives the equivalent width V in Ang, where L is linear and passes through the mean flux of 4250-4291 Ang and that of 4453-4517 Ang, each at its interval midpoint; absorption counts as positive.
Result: 1.0 Ang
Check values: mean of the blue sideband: 8.57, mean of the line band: 10.4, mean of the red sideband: 11.3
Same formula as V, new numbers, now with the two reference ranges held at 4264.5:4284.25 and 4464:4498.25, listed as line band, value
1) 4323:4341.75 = 2.0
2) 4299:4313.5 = 4.8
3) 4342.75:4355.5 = 0.5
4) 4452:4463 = 0.6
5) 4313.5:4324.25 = 0.2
